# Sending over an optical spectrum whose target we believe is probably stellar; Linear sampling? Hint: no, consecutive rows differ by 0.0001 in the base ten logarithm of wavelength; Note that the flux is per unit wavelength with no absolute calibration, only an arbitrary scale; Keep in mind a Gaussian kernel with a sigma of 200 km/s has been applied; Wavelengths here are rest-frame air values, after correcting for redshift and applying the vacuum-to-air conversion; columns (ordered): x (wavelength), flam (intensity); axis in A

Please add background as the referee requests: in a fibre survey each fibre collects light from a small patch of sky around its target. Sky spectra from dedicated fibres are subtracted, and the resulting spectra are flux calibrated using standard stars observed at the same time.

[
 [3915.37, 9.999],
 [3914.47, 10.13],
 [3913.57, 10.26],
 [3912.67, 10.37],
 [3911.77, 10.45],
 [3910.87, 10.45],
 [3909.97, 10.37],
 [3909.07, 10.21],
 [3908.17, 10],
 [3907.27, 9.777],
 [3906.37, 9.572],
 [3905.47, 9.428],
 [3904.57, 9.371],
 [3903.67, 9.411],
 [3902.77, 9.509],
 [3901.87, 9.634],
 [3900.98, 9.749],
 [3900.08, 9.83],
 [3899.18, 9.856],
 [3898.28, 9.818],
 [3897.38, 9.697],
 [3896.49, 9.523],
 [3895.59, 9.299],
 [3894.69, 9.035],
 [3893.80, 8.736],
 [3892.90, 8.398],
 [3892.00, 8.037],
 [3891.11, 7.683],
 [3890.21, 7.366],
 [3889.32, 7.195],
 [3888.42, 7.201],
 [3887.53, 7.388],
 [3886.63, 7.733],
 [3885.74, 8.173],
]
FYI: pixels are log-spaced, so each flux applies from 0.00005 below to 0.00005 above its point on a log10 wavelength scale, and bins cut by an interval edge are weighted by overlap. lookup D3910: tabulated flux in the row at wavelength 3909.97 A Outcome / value 10.37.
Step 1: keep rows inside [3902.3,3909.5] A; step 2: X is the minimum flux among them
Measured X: 9.371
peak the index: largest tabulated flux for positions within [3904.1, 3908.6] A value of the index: 10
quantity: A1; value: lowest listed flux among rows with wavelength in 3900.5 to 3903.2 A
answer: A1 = 9.509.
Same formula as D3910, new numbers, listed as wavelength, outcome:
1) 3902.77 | 9.509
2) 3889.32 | 7.195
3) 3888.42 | 7.201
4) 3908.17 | 10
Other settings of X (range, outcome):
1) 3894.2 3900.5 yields 9.035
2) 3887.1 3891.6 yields 7.195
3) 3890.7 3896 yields 7.683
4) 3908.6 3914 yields 10.21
